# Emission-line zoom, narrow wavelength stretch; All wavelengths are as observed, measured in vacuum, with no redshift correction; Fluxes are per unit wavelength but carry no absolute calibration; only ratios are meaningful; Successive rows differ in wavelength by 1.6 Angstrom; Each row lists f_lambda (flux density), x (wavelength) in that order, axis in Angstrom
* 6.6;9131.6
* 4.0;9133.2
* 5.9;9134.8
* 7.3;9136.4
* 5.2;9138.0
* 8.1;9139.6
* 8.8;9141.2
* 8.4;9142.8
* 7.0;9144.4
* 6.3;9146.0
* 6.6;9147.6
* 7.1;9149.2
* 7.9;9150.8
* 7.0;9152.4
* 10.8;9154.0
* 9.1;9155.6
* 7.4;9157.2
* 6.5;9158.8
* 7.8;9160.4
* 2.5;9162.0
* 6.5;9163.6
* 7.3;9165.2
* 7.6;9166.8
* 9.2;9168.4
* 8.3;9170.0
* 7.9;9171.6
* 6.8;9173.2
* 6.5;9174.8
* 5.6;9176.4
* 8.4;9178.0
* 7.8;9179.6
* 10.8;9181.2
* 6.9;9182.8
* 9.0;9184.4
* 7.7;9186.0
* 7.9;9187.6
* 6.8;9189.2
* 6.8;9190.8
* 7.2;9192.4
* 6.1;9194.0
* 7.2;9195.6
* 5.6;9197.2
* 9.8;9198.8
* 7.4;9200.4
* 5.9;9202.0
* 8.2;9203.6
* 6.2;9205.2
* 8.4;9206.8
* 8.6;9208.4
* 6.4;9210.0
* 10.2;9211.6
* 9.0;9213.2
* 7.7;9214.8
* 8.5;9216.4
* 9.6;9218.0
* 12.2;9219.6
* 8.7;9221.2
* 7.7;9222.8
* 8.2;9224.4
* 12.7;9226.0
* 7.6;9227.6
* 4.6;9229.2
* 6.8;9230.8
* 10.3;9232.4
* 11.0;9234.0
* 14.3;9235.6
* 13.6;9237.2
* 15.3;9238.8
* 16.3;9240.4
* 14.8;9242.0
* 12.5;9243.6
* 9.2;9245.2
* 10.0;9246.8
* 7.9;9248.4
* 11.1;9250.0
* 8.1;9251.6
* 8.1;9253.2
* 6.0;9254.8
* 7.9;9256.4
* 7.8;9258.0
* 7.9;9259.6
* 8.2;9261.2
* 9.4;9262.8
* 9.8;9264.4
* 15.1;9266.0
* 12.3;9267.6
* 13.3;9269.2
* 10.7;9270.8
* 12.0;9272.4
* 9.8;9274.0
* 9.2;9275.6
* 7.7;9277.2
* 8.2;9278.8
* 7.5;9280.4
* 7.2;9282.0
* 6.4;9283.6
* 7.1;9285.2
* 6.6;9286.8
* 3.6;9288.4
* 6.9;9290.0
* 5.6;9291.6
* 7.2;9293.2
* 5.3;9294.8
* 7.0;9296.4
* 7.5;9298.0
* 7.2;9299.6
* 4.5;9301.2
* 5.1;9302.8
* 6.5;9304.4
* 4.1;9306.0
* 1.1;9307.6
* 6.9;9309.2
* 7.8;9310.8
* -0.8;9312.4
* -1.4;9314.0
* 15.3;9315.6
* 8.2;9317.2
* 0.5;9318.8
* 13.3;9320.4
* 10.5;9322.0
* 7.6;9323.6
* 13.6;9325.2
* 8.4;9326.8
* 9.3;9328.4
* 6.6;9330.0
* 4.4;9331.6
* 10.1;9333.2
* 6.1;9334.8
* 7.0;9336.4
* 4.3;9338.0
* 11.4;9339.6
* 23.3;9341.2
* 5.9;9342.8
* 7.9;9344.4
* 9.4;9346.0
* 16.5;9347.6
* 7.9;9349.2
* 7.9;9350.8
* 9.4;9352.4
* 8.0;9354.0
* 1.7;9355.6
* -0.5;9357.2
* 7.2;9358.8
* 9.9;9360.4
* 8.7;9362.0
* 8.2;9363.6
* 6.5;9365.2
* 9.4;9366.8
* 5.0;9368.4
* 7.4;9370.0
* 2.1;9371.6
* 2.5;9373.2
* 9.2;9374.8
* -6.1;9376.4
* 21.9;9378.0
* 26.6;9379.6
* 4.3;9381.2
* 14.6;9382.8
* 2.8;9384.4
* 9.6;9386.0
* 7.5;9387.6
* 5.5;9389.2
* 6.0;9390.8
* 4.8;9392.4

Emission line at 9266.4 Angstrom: [N II]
